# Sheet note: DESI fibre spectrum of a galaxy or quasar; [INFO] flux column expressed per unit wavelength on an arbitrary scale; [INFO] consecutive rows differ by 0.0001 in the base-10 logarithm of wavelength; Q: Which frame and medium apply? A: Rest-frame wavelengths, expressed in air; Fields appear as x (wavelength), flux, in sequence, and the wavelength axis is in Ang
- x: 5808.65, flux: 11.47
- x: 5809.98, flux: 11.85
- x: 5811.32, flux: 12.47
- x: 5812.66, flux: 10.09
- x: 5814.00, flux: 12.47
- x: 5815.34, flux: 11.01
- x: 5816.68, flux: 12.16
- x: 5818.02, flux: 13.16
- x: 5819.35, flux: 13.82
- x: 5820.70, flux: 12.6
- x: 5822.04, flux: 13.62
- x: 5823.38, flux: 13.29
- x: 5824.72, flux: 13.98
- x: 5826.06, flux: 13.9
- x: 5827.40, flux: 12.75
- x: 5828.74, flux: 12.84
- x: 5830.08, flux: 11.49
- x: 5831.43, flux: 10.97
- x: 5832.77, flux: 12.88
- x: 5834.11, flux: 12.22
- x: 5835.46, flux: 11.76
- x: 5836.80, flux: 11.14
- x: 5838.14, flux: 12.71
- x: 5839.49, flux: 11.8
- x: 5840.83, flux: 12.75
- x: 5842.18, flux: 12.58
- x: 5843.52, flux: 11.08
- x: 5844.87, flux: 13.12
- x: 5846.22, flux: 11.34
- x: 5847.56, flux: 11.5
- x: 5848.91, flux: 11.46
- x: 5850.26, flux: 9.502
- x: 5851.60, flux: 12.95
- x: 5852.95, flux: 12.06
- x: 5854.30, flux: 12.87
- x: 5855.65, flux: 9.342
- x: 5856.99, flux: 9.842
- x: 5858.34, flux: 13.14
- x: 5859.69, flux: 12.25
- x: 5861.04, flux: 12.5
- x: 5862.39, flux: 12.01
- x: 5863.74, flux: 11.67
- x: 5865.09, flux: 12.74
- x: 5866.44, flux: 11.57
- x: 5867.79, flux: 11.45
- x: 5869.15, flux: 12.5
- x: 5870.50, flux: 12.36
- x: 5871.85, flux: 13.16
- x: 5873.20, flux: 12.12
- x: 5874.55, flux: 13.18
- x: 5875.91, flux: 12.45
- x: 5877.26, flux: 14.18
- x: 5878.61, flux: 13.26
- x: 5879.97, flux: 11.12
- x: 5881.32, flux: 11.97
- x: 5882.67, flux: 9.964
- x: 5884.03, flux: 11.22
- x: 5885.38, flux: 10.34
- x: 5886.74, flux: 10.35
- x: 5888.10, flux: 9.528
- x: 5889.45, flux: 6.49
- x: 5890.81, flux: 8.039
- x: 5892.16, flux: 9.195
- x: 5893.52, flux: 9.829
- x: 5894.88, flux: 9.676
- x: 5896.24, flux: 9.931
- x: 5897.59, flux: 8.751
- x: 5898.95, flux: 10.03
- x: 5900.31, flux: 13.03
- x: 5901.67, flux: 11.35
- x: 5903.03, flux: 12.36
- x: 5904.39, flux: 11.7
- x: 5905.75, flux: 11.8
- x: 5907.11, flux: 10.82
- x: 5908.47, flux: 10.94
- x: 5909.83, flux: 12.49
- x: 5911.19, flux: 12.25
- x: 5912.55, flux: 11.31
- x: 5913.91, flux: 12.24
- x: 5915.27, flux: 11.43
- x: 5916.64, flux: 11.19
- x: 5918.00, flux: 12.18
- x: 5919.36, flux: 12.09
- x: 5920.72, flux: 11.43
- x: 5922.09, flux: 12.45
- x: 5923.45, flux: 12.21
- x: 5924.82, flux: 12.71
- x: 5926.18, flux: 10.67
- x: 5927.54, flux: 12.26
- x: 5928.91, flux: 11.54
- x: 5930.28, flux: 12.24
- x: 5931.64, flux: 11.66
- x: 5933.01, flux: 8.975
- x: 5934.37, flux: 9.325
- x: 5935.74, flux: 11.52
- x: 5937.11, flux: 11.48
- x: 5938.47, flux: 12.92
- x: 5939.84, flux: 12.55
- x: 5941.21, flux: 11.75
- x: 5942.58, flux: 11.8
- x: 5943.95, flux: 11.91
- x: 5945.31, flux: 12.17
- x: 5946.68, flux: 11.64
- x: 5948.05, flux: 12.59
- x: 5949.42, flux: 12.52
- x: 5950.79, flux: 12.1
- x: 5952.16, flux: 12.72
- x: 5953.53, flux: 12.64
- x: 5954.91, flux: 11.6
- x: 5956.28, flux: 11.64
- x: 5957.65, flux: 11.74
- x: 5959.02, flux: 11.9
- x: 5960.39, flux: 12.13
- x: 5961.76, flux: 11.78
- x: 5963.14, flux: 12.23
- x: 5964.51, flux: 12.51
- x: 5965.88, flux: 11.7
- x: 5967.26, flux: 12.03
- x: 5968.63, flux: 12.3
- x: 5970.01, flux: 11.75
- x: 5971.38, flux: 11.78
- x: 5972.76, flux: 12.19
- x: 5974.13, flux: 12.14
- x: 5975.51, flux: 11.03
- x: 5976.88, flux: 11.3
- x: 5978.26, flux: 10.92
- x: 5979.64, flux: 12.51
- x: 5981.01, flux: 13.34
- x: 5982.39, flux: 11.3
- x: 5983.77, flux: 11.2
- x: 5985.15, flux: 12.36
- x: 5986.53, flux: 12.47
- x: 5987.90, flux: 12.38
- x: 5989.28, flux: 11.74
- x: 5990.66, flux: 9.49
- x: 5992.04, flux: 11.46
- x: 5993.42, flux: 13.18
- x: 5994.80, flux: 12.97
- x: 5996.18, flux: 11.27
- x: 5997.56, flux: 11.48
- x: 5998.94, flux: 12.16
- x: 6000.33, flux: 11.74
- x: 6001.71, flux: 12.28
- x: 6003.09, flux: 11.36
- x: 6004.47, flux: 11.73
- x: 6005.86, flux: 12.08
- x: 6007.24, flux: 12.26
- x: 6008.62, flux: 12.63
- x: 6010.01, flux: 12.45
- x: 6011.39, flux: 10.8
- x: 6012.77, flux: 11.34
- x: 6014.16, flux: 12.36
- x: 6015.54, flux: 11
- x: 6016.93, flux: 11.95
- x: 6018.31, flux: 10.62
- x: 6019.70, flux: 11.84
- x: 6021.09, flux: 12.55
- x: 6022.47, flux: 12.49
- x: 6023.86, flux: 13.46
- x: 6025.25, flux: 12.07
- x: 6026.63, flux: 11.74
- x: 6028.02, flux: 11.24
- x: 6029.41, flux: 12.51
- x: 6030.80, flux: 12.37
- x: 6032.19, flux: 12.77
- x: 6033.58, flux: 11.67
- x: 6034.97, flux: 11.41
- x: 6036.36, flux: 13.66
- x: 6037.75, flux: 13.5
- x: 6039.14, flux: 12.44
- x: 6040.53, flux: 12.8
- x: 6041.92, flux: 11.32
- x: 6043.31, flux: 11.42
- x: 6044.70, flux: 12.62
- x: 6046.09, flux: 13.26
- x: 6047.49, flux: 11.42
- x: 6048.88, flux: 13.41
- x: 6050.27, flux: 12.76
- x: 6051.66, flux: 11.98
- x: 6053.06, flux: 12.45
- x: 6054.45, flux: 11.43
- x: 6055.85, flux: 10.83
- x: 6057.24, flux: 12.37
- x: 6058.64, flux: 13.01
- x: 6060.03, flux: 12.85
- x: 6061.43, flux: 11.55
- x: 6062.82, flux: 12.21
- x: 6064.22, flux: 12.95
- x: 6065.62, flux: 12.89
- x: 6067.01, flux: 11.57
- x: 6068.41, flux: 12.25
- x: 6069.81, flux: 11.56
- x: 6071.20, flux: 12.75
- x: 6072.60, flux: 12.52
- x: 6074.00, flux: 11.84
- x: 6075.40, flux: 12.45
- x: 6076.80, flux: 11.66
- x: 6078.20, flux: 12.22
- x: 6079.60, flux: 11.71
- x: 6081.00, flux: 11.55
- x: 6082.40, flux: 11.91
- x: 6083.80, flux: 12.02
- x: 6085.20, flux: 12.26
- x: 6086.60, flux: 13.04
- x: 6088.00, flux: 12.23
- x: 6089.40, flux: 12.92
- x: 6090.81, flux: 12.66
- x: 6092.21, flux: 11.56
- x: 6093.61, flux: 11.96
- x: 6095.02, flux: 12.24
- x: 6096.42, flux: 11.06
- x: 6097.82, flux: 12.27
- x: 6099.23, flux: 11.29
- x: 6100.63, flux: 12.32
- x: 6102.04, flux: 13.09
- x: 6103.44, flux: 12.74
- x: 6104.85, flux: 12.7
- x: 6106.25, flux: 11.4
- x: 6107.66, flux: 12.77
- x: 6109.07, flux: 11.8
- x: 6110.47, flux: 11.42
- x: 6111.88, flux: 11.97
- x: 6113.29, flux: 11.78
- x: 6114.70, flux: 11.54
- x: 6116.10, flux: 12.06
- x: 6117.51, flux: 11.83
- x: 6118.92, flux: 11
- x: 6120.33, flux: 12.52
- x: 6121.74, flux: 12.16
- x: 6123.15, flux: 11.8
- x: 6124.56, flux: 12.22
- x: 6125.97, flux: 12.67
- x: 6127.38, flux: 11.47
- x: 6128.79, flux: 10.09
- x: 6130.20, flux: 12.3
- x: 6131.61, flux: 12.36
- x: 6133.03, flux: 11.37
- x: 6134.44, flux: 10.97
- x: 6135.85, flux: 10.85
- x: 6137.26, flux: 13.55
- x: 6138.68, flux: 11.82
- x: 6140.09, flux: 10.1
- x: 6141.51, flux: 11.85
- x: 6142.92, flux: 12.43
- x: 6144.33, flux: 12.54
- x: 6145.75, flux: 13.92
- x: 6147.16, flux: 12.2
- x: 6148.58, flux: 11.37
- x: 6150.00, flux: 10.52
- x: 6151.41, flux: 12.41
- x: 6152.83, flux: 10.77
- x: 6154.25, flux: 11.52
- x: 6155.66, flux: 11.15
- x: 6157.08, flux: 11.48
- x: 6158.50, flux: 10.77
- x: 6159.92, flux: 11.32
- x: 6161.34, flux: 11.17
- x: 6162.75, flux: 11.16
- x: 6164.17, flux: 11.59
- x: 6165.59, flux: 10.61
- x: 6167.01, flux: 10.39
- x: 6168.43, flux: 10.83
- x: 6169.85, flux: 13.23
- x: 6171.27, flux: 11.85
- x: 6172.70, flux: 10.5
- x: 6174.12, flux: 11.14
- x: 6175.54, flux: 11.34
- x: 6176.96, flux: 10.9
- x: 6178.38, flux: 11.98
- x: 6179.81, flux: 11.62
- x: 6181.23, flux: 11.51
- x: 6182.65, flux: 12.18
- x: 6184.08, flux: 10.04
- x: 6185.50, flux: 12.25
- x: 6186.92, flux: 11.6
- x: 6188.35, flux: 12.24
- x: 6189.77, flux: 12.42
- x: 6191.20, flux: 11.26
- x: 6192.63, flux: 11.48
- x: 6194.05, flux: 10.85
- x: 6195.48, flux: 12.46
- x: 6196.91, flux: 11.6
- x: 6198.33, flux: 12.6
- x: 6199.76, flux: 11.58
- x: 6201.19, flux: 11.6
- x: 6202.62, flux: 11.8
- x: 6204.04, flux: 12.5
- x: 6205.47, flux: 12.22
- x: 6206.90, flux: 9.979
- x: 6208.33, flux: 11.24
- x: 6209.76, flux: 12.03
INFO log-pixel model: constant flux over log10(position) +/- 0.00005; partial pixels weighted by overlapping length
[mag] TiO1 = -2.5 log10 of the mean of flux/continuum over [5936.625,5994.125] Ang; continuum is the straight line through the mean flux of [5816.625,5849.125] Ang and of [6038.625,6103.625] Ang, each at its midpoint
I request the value 0.03 mag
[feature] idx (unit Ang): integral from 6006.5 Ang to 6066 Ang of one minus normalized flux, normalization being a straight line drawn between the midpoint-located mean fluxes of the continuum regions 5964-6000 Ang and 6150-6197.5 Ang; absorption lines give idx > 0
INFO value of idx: -2.3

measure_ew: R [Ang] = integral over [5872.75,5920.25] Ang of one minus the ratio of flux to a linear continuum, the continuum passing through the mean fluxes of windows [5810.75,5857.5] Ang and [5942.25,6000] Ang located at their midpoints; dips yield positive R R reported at 3.7 Ang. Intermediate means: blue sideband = 12.1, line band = 11.1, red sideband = 12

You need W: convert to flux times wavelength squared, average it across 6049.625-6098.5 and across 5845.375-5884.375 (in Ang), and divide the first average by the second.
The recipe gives 1.09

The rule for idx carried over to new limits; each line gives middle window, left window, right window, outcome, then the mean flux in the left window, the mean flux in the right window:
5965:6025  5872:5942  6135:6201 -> -2.7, 11.3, 11.6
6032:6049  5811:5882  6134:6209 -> -0.8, 12.2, 11.6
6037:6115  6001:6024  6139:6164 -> -2.8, 11.9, 11.6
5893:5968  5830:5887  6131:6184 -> 1.0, 11.9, 11.5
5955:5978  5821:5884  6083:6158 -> 0.4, 12.2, 11.9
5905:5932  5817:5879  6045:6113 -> 1.0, 12.3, 12.2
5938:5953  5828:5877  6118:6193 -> -0.5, 12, 11.6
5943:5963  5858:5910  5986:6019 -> -0.8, 11.3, 11.8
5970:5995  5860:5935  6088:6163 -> -0.7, 11.4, 11.8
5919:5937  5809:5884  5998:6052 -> 1.0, 12.2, 12.1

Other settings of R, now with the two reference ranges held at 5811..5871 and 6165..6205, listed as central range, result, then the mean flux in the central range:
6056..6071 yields -0.6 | 12.3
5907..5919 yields 0.3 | 11.7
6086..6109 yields -1.0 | 12.2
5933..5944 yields 0.5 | 11.5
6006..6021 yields 0.1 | 11.8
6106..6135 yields -0.3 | 11.8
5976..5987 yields 0.0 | 11.9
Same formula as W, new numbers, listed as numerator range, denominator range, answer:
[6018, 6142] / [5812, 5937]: 1.11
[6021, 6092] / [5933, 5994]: 1.07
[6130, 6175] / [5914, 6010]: 1.04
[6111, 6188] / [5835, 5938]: 1.11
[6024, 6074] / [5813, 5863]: 1.08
